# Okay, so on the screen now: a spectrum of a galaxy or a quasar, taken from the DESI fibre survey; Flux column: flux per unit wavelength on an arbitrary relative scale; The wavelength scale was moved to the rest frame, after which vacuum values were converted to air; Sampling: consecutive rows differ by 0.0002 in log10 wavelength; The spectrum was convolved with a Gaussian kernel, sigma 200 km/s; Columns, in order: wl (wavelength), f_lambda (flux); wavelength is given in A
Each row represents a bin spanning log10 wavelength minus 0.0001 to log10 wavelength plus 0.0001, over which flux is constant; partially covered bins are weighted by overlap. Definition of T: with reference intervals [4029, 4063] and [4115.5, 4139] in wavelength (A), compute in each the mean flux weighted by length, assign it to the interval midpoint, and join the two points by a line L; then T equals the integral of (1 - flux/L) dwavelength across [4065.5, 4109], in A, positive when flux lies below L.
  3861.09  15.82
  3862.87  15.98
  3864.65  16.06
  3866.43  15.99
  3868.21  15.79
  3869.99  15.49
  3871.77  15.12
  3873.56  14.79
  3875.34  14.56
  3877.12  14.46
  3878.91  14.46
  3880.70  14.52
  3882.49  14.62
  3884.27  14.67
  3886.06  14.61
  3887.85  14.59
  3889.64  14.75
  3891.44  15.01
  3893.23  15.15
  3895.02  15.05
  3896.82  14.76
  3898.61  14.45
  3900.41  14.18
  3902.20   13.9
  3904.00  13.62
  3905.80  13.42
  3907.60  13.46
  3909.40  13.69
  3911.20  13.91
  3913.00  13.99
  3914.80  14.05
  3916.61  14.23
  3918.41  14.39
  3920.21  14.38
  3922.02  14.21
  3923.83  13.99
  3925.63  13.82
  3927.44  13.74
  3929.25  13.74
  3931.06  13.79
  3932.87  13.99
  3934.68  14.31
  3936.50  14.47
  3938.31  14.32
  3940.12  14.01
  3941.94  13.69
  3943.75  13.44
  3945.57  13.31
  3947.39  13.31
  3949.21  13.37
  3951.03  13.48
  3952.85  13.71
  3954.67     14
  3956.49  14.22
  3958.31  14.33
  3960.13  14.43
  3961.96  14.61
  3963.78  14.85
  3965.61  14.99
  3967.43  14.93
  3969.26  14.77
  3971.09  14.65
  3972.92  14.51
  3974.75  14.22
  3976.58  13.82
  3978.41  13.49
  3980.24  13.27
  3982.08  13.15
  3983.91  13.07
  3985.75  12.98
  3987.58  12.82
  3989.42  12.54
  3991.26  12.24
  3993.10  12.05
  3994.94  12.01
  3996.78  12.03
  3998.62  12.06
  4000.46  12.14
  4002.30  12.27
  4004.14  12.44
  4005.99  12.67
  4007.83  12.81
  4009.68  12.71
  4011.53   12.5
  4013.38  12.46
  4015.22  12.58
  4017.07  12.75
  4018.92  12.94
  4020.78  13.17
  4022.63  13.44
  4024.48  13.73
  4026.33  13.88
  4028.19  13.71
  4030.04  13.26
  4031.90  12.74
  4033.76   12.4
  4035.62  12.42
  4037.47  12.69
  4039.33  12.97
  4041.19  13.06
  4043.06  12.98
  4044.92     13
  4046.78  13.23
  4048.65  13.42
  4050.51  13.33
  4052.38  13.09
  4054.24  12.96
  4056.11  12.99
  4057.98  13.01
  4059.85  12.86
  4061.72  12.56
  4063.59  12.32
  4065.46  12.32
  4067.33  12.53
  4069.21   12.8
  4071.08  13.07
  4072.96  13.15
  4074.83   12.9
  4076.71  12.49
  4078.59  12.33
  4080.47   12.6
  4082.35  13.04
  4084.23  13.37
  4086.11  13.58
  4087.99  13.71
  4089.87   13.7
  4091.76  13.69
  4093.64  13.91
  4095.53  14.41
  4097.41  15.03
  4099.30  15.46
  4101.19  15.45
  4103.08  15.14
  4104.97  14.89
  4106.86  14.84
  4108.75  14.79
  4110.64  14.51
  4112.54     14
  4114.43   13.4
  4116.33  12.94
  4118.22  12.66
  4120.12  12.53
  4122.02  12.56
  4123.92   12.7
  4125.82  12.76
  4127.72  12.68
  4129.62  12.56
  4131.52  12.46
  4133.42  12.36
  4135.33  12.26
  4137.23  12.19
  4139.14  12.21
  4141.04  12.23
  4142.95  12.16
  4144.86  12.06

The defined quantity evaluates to -3.4 A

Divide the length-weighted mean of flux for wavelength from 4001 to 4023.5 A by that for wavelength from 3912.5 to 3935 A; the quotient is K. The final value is 0.91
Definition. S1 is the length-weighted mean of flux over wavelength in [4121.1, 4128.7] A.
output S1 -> 12.7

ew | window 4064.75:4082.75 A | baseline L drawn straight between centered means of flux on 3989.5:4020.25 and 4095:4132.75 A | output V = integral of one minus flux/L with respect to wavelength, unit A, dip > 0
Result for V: 0.76 A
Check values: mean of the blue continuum 12.4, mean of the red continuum 13.8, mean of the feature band 12.7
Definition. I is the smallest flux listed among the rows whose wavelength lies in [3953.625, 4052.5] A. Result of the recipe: 12.01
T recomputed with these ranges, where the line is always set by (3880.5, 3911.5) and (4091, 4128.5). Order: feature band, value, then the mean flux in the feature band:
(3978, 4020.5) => 4.6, 12.6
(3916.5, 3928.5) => 0.2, 14.1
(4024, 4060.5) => 2.5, 13.1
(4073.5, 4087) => 1.0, 12.9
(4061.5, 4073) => 1.1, 12.6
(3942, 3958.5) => 0.7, 13.7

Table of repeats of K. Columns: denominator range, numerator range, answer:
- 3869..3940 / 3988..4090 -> 0.90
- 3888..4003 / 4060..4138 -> 0.97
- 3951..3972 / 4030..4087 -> 0.89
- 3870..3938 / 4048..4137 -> 0.93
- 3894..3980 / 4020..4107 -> 0.95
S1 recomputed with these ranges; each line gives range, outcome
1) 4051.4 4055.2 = 13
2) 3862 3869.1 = 16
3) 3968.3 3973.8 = 14.6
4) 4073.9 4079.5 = 12.6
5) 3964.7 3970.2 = 14.9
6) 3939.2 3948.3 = 13.5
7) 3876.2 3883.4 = 14.5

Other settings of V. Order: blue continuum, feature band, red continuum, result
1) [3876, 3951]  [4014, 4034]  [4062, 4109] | 0.9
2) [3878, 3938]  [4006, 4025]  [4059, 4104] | 1.2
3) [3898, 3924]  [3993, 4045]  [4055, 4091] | 2.0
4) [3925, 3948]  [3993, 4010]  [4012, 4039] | 1.2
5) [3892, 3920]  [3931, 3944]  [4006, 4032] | -0.2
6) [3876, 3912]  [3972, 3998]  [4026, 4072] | 1.0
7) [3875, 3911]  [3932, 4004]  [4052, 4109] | 2.4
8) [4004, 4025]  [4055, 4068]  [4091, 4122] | 0.8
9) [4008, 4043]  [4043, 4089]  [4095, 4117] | 2.8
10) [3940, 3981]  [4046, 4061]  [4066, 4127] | 0.7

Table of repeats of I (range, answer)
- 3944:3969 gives 13.31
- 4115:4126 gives 12.53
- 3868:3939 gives 13.42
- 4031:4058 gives 12.4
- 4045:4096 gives 12.32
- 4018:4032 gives 12.74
